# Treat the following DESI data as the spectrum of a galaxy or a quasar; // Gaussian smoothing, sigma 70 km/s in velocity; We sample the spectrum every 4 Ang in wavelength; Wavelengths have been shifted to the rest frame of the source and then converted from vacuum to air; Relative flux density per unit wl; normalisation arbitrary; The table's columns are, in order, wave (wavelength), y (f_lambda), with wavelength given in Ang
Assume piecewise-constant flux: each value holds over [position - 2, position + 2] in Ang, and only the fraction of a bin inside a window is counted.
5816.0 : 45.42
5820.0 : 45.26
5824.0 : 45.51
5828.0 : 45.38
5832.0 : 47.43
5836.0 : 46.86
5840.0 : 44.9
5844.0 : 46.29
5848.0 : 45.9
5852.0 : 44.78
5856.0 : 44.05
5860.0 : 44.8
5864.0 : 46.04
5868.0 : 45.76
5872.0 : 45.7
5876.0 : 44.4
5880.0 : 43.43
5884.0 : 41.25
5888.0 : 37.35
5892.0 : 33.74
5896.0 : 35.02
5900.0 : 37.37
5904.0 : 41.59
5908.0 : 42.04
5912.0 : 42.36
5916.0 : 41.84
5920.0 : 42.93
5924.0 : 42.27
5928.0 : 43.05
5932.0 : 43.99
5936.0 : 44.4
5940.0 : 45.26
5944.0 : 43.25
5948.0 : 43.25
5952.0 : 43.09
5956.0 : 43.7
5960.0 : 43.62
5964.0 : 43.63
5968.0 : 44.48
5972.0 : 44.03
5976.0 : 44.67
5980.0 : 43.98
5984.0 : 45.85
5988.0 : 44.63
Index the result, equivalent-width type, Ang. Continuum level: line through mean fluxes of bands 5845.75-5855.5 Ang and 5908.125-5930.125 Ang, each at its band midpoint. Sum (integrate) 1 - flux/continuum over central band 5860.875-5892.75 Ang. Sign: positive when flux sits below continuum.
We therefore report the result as 1.1 Ang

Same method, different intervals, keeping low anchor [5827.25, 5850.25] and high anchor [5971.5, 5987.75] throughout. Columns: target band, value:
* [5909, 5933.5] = 1.4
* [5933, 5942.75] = 0.1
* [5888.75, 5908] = 3.4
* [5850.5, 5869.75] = 0.4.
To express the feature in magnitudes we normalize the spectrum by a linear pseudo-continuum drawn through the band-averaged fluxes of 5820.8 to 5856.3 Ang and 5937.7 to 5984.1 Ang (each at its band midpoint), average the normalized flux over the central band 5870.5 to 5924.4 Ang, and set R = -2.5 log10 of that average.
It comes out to 0.11 mag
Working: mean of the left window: 45.7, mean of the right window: 44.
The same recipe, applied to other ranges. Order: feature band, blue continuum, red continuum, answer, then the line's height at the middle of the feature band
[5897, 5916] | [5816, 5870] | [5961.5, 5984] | 0.11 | 45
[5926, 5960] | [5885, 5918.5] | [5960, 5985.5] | -0.04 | 42.1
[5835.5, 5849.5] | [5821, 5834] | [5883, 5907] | -0.04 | 44.2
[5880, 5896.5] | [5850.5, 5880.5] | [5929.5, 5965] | 0.18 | 44.6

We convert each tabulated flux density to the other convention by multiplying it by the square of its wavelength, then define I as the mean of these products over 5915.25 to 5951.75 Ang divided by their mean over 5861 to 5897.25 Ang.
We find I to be 1.1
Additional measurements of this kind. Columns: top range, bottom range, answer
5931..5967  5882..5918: 1.14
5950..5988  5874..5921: 1.12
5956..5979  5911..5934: 1.05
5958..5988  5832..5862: 1.02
